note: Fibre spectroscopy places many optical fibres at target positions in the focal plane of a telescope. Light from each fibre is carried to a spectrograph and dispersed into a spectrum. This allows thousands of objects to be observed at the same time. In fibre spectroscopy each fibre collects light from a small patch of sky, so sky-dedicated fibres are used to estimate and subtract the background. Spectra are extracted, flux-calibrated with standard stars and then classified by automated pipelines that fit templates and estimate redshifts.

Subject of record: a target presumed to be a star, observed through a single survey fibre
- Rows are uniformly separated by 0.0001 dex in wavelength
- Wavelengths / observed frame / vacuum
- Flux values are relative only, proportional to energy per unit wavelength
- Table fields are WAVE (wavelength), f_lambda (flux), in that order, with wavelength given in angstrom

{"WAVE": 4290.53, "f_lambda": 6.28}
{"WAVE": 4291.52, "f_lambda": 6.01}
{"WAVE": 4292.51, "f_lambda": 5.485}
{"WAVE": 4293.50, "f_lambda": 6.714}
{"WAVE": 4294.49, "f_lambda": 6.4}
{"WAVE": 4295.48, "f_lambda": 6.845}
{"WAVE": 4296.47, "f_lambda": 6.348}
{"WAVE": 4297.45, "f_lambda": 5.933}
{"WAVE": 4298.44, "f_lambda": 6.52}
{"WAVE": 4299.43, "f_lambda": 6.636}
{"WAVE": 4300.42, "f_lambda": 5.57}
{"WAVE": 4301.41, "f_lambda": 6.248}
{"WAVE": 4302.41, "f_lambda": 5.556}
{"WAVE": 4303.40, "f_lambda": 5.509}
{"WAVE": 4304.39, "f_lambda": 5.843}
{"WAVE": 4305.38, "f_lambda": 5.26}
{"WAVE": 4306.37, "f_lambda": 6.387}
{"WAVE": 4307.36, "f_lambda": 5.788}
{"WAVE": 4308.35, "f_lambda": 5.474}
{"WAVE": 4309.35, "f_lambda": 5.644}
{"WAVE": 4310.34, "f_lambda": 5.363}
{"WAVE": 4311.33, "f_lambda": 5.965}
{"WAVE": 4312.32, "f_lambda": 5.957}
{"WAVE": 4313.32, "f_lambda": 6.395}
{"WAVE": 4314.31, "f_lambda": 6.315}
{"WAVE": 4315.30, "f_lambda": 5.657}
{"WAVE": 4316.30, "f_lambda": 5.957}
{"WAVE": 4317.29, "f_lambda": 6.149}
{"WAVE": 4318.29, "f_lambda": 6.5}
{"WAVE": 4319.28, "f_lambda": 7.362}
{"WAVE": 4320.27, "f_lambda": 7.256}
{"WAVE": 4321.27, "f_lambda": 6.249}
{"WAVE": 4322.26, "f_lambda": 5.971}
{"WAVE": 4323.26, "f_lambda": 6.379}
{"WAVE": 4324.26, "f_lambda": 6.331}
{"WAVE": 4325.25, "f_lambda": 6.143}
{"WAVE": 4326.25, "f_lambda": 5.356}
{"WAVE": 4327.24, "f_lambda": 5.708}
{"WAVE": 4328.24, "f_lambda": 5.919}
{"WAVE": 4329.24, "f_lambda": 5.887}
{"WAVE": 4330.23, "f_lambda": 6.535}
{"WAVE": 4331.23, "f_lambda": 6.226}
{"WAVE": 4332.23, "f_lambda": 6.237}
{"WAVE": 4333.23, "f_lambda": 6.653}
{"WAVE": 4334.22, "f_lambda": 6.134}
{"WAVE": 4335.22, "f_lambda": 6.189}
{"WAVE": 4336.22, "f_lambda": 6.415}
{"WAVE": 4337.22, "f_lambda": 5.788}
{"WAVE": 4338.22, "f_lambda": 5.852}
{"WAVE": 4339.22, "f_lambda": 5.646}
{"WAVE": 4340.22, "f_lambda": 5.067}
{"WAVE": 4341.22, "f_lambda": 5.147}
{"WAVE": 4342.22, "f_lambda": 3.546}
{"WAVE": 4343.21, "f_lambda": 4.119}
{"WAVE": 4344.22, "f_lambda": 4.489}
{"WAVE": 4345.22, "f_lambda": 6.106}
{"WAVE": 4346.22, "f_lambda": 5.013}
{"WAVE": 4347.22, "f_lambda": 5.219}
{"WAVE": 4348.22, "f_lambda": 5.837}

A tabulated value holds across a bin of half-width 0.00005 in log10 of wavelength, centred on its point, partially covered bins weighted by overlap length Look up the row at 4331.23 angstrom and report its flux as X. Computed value 6.226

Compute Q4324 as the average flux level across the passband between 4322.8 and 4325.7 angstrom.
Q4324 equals 6.29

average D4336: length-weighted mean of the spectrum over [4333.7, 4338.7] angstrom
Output 6.08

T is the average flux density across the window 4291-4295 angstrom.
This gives 6.14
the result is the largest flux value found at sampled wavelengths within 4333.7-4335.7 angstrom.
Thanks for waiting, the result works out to 6.189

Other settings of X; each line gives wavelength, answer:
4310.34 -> 5.363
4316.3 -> 5.957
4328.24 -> 5.919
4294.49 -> 6.4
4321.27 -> 6.249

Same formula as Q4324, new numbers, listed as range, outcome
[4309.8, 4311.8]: 5.67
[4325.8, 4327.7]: 5.55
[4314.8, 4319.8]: 6.34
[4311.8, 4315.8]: 6.08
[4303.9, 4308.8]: 5.76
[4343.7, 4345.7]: 5.26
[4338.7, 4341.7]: 5.29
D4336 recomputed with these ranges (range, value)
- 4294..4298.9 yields 6.42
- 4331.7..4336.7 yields 6.32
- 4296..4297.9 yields 6.17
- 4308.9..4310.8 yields 5.51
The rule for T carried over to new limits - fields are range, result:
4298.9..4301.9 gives 6.16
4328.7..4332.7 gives 6.22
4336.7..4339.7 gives 5.76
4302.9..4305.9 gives 5.55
